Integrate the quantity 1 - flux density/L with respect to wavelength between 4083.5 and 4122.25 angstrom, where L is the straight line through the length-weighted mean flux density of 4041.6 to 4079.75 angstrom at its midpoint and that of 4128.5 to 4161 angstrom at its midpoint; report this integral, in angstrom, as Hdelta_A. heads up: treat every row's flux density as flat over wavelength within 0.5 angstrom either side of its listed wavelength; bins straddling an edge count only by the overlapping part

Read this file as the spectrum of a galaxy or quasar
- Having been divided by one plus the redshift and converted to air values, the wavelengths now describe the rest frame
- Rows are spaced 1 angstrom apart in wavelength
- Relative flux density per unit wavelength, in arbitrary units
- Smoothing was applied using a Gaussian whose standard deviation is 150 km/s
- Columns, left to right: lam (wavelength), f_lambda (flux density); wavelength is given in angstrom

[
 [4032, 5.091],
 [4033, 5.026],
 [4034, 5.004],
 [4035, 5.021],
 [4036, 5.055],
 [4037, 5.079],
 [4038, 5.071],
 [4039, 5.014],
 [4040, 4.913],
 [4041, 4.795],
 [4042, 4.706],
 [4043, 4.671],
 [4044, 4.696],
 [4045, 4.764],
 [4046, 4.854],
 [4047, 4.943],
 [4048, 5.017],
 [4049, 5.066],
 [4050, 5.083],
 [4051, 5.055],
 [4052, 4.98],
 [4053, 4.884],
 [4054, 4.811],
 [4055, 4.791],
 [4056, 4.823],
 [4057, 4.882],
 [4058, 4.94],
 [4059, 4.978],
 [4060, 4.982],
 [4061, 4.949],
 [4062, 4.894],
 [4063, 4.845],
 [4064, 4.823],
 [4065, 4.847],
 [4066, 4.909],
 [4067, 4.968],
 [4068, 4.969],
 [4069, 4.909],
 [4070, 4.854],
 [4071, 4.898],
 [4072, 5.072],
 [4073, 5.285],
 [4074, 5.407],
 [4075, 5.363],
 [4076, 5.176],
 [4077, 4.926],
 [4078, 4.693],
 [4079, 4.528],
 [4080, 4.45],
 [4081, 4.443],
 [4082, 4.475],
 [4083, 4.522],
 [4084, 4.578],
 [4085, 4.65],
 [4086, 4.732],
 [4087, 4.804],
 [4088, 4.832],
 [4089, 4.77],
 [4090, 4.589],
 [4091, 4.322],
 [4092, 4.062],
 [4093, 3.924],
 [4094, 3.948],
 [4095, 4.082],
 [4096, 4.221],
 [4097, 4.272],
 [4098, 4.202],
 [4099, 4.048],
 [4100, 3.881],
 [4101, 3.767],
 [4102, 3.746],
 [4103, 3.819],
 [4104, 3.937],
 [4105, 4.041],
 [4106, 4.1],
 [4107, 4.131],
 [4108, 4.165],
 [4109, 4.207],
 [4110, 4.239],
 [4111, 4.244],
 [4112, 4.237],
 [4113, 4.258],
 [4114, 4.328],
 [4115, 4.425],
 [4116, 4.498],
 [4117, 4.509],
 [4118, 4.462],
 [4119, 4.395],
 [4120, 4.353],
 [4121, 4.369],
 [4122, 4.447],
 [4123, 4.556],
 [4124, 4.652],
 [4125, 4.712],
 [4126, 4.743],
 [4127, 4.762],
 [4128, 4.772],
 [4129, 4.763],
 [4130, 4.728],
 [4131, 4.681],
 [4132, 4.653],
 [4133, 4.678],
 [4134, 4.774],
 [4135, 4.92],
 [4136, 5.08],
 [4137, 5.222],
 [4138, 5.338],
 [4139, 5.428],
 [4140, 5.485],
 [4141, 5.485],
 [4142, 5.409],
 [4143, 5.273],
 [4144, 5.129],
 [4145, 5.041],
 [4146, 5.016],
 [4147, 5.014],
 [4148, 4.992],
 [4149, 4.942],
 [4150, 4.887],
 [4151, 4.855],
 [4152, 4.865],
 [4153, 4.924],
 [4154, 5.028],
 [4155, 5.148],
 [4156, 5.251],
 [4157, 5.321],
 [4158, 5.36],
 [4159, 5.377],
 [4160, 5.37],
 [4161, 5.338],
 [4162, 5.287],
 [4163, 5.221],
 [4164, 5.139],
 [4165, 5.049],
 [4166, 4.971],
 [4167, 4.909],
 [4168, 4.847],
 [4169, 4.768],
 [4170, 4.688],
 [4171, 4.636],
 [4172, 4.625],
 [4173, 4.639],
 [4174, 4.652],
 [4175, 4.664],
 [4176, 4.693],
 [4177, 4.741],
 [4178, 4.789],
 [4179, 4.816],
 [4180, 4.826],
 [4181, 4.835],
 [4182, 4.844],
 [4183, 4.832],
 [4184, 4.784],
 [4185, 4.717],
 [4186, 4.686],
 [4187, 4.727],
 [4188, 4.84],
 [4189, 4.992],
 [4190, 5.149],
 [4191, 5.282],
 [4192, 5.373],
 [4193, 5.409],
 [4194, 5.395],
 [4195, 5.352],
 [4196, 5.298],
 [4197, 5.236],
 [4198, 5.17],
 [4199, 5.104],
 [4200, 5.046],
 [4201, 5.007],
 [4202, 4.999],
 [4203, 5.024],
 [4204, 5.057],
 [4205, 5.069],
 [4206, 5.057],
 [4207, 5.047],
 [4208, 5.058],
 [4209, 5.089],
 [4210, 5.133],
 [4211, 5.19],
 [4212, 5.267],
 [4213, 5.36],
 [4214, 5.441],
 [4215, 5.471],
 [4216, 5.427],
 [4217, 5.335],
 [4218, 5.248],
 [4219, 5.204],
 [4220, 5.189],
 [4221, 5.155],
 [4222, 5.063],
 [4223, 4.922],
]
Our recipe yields 5.7 angstrom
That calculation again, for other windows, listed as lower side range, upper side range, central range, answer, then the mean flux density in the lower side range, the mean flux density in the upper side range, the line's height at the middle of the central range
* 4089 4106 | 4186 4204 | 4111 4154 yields -3.4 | 4.08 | 5.13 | 4.45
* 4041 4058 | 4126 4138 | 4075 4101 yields 2.2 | 4.88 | 4.84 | 4.86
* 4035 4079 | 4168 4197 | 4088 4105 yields 2.8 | 4.94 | 4.9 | 4.93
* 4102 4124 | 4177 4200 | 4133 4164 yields -3.6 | 4.27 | 5.02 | 4.62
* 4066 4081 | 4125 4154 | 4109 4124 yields 1.8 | 4.94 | 4.99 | 4.97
